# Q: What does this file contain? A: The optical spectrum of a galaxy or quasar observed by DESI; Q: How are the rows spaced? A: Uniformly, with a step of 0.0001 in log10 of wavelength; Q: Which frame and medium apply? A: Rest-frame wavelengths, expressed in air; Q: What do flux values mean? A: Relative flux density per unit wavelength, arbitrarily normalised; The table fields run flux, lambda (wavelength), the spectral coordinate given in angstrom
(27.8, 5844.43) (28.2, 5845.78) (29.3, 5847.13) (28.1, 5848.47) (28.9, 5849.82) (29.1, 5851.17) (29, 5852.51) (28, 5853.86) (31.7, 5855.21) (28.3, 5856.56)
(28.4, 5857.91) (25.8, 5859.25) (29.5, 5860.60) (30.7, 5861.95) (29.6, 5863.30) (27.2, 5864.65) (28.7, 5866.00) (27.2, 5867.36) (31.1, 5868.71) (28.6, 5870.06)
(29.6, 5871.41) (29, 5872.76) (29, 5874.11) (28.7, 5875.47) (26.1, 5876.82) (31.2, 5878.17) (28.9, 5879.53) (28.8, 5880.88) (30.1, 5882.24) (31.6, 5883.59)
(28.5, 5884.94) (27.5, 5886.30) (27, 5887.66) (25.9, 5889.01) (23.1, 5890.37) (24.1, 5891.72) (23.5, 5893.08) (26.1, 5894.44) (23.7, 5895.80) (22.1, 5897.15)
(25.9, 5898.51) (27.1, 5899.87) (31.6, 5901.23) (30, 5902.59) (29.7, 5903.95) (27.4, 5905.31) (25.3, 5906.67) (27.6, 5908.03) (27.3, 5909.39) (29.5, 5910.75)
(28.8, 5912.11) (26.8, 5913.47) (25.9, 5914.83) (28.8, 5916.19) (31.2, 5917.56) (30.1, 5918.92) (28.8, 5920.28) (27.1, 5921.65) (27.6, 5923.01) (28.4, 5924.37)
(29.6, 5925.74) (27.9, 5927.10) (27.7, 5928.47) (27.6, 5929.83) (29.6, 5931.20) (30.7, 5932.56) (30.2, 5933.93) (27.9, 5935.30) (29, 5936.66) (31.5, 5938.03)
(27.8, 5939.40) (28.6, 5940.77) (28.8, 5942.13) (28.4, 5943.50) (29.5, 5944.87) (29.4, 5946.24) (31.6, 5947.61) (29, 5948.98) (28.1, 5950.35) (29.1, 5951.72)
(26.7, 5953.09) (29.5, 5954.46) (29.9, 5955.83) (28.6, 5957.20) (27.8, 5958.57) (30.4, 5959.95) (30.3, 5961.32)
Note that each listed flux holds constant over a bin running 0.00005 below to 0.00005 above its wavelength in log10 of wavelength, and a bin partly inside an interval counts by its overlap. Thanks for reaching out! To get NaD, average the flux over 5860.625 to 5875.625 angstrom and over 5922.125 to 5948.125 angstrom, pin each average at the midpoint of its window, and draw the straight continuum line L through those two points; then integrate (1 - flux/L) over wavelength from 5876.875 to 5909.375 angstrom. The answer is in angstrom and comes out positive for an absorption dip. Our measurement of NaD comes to 2.0 angstrom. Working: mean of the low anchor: 29.1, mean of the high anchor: 29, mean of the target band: 27.2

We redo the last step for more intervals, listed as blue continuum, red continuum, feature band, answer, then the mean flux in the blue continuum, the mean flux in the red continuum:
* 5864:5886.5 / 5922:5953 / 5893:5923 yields 1.4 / 29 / 28.9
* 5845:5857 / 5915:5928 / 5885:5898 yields 1.7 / 28.9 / 28.7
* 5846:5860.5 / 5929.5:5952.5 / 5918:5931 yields 0.3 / 28.7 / 29.2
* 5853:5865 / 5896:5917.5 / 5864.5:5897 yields 0.8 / 28.8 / 27.6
